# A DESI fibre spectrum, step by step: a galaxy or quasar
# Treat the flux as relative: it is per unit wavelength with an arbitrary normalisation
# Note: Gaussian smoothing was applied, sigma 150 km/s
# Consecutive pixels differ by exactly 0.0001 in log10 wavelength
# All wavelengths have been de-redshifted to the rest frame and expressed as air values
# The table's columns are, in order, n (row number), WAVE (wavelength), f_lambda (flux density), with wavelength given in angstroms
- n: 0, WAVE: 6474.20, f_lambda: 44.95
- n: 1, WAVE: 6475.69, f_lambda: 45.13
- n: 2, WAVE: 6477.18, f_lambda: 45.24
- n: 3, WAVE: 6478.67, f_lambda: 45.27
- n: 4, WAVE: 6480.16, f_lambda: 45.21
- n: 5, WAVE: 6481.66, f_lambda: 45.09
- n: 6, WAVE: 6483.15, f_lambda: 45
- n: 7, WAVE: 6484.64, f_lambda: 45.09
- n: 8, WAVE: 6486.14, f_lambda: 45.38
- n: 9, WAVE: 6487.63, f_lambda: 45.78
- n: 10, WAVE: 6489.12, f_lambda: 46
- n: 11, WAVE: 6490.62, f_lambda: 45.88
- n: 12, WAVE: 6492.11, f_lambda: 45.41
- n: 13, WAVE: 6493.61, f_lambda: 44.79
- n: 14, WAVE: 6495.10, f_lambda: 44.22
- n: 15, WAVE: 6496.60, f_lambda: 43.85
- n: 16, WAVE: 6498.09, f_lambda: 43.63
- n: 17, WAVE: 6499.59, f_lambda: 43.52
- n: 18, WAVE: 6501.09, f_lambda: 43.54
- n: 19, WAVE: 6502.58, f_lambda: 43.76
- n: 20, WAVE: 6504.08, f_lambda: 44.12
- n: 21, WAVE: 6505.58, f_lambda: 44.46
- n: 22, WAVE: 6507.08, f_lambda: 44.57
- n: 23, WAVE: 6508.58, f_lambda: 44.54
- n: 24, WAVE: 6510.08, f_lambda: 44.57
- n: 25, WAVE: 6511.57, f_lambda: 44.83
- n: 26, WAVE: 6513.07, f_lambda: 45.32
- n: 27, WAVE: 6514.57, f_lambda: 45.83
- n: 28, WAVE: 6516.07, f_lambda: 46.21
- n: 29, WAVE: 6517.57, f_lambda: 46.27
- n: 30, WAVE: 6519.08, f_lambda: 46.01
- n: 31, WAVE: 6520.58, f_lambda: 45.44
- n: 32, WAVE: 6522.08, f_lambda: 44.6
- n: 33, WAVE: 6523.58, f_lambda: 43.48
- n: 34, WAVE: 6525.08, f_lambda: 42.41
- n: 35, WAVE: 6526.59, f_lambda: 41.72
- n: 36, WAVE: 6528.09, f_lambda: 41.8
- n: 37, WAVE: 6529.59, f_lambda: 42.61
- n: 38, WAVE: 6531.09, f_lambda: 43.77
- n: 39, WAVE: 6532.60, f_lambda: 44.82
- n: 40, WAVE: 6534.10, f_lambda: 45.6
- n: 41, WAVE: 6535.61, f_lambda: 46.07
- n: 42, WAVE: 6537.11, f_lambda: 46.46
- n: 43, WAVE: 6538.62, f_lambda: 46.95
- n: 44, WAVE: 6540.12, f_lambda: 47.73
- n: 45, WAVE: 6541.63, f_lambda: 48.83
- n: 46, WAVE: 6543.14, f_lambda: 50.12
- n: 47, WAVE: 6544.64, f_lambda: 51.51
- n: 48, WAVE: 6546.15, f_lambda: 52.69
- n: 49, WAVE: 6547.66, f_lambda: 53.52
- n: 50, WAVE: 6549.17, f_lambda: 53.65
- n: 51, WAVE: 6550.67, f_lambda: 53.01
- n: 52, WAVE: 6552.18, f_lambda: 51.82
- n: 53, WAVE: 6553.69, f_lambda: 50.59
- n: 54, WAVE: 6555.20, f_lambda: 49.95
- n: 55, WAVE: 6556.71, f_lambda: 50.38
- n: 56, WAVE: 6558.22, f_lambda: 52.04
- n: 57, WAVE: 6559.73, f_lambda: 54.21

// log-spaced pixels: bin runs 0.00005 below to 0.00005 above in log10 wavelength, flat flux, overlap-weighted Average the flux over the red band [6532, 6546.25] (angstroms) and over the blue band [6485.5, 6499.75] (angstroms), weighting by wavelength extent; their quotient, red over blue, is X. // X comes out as 1.07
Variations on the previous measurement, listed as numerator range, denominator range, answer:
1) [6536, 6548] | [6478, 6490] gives 1.09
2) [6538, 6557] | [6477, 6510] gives 1.14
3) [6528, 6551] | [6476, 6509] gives 1.08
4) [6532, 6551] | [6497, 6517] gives 1.11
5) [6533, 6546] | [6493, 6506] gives 1.09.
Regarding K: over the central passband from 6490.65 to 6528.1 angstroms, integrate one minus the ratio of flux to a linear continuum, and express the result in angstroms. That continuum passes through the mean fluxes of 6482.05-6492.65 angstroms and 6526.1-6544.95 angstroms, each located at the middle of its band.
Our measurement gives 1.0 angstroms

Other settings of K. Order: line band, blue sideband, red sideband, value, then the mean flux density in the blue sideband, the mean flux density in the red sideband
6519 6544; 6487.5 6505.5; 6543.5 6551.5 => 2.48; 44.5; 52.8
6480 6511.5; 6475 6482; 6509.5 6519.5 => 0.48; 45.2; 45.6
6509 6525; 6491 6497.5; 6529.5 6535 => -0.22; 44.7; 44.4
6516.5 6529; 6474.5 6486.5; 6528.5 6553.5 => 0.94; 45.1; 48.7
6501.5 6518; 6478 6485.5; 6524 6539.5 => -0.10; 45.1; 44.2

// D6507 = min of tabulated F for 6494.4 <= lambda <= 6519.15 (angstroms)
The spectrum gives 43.52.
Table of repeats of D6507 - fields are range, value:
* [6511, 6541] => 41.72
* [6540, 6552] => 47.73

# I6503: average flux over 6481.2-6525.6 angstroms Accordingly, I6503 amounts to 44.8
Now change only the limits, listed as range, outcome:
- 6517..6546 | 45.7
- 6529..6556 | 48.9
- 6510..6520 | 45.6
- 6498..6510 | 44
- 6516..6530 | 44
